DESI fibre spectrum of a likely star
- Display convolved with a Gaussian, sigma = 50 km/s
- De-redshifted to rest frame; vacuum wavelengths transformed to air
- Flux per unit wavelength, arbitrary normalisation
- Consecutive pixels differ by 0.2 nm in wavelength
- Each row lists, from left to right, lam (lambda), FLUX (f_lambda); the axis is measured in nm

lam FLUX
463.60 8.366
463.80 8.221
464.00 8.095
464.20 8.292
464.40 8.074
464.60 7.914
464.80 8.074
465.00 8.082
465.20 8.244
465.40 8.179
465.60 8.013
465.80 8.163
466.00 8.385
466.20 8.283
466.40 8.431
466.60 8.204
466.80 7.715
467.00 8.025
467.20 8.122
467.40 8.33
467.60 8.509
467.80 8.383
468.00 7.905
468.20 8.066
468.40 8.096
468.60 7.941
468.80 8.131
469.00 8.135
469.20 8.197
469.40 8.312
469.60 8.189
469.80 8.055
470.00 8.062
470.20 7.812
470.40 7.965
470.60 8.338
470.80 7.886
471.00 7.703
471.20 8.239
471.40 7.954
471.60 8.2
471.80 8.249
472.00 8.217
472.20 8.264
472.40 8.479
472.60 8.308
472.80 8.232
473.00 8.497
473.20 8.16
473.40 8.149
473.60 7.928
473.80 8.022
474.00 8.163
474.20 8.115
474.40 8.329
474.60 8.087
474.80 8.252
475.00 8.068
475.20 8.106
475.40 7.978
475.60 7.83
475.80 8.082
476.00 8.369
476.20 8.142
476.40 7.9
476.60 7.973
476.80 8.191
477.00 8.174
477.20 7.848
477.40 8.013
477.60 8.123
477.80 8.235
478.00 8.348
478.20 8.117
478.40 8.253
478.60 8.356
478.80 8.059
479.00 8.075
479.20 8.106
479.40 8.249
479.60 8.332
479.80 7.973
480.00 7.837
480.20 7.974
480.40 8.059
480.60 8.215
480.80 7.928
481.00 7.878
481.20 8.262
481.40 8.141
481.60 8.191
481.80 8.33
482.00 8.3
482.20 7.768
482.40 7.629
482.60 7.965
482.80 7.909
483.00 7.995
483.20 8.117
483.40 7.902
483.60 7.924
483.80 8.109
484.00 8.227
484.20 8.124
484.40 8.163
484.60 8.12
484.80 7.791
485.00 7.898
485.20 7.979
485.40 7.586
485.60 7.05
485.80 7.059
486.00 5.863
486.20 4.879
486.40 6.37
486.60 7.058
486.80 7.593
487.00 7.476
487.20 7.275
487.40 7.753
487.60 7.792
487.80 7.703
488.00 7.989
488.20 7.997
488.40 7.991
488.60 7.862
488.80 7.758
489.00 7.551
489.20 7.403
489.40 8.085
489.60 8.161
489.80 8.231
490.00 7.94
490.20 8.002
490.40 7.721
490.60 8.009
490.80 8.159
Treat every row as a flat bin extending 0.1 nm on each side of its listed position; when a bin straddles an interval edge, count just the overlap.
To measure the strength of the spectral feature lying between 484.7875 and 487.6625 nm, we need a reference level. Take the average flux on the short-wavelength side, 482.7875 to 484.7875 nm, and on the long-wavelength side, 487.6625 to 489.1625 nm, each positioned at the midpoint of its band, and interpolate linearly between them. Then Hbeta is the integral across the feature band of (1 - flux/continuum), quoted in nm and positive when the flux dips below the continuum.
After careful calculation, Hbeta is 0.29 nm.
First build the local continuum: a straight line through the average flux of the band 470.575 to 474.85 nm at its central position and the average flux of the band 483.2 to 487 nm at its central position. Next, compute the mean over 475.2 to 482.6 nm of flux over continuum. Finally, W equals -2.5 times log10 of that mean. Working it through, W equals -0.04 mag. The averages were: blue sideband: 8.17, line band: 8.09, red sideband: 7.45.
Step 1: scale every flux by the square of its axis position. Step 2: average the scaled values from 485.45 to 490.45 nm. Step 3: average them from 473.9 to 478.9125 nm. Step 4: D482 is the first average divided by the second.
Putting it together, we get 1.0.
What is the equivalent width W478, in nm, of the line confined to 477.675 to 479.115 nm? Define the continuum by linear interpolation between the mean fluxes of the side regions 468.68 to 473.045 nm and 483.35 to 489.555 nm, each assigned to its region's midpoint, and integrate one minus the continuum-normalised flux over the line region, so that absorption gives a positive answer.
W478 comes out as -0.06 nm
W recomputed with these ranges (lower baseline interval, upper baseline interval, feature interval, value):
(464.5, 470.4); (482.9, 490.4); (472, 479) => -0.030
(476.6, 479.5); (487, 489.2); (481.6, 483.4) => -0.006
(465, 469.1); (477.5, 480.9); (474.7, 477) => 0.007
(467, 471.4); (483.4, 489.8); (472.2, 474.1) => -0.031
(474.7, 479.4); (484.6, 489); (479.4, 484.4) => -0.041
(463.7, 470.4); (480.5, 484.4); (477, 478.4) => -0.007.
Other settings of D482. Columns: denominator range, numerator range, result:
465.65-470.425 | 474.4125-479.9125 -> 1.04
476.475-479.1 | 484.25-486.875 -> 0.91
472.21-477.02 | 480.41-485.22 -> 1.02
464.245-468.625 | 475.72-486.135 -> 1.04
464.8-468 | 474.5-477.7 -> 1.03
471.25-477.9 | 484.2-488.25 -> 0.95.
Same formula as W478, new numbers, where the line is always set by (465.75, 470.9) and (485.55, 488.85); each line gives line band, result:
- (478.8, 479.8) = -0.069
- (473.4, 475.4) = -0.066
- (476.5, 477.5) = -0.039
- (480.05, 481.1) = -0.060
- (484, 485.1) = -0.098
